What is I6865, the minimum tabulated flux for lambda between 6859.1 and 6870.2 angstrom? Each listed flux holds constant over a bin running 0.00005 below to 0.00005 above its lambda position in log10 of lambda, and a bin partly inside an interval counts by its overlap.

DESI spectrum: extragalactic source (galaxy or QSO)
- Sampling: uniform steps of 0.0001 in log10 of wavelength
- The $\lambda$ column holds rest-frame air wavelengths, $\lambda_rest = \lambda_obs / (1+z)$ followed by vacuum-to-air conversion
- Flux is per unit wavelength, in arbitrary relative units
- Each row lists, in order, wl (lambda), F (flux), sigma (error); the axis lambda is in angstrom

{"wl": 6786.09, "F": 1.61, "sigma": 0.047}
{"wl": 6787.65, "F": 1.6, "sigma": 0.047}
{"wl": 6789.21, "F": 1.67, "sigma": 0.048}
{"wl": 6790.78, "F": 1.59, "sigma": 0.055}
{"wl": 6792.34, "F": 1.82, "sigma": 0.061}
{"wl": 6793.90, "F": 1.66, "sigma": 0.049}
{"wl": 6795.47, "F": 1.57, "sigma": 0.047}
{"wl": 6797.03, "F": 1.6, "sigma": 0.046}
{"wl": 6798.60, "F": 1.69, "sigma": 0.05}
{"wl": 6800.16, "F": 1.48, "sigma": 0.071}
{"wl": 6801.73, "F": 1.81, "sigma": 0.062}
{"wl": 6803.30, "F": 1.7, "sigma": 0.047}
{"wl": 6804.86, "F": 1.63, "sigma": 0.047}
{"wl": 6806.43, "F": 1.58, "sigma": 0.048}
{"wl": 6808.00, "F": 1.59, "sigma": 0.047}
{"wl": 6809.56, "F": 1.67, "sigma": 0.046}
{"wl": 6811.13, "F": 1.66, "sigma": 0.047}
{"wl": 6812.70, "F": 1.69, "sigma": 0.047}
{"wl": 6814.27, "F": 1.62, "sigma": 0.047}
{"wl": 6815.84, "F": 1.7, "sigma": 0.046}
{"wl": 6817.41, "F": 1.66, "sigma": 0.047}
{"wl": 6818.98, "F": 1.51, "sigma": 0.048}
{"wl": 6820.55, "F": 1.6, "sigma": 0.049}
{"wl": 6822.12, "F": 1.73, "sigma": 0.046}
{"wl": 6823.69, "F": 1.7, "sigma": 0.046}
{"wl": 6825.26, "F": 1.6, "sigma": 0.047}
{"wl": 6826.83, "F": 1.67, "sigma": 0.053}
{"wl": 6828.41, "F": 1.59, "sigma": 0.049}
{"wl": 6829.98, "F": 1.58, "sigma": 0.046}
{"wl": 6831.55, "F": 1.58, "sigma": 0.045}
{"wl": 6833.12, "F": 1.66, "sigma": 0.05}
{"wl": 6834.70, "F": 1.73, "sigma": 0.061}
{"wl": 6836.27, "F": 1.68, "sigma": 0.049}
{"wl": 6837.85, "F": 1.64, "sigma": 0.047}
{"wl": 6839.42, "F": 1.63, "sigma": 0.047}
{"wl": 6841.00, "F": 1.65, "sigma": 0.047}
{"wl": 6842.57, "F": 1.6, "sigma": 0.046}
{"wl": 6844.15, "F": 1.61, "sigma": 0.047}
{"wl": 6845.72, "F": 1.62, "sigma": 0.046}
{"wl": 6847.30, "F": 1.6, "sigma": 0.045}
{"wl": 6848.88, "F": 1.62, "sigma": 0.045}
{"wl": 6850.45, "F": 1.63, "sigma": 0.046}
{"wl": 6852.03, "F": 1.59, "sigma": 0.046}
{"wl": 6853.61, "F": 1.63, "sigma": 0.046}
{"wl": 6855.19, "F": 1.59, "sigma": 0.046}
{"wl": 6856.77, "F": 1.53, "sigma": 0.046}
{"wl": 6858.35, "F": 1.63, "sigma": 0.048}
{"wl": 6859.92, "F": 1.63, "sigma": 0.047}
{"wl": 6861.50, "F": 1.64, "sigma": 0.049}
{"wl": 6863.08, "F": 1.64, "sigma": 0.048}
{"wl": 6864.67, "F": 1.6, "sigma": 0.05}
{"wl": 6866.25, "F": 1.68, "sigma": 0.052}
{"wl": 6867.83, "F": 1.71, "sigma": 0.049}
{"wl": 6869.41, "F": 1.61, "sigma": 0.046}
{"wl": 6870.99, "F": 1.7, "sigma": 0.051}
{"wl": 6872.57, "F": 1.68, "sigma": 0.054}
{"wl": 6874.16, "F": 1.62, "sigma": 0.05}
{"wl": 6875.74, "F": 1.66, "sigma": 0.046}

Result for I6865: 1.6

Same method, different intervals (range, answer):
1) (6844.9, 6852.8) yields 1.59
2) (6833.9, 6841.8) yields 1.63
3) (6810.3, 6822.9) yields 1.51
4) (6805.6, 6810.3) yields 1.58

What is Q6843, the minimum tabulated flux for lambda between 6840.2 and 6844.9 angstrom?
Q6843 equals 1.6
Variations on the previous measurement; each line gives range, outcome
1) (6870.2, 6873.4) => 1.68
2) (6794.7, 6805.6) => 1.48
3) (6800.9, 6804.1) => 1.7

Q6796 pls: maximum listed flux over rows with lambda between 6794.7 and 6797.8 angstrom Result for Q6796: 1.6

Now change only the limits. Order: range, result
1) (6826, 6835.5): 1.73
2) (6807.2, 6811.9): 1.67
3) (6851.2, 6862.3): 1.64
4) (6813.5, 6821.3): 1.7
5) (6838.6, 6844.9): 1.65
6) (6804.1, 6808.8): 1.63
